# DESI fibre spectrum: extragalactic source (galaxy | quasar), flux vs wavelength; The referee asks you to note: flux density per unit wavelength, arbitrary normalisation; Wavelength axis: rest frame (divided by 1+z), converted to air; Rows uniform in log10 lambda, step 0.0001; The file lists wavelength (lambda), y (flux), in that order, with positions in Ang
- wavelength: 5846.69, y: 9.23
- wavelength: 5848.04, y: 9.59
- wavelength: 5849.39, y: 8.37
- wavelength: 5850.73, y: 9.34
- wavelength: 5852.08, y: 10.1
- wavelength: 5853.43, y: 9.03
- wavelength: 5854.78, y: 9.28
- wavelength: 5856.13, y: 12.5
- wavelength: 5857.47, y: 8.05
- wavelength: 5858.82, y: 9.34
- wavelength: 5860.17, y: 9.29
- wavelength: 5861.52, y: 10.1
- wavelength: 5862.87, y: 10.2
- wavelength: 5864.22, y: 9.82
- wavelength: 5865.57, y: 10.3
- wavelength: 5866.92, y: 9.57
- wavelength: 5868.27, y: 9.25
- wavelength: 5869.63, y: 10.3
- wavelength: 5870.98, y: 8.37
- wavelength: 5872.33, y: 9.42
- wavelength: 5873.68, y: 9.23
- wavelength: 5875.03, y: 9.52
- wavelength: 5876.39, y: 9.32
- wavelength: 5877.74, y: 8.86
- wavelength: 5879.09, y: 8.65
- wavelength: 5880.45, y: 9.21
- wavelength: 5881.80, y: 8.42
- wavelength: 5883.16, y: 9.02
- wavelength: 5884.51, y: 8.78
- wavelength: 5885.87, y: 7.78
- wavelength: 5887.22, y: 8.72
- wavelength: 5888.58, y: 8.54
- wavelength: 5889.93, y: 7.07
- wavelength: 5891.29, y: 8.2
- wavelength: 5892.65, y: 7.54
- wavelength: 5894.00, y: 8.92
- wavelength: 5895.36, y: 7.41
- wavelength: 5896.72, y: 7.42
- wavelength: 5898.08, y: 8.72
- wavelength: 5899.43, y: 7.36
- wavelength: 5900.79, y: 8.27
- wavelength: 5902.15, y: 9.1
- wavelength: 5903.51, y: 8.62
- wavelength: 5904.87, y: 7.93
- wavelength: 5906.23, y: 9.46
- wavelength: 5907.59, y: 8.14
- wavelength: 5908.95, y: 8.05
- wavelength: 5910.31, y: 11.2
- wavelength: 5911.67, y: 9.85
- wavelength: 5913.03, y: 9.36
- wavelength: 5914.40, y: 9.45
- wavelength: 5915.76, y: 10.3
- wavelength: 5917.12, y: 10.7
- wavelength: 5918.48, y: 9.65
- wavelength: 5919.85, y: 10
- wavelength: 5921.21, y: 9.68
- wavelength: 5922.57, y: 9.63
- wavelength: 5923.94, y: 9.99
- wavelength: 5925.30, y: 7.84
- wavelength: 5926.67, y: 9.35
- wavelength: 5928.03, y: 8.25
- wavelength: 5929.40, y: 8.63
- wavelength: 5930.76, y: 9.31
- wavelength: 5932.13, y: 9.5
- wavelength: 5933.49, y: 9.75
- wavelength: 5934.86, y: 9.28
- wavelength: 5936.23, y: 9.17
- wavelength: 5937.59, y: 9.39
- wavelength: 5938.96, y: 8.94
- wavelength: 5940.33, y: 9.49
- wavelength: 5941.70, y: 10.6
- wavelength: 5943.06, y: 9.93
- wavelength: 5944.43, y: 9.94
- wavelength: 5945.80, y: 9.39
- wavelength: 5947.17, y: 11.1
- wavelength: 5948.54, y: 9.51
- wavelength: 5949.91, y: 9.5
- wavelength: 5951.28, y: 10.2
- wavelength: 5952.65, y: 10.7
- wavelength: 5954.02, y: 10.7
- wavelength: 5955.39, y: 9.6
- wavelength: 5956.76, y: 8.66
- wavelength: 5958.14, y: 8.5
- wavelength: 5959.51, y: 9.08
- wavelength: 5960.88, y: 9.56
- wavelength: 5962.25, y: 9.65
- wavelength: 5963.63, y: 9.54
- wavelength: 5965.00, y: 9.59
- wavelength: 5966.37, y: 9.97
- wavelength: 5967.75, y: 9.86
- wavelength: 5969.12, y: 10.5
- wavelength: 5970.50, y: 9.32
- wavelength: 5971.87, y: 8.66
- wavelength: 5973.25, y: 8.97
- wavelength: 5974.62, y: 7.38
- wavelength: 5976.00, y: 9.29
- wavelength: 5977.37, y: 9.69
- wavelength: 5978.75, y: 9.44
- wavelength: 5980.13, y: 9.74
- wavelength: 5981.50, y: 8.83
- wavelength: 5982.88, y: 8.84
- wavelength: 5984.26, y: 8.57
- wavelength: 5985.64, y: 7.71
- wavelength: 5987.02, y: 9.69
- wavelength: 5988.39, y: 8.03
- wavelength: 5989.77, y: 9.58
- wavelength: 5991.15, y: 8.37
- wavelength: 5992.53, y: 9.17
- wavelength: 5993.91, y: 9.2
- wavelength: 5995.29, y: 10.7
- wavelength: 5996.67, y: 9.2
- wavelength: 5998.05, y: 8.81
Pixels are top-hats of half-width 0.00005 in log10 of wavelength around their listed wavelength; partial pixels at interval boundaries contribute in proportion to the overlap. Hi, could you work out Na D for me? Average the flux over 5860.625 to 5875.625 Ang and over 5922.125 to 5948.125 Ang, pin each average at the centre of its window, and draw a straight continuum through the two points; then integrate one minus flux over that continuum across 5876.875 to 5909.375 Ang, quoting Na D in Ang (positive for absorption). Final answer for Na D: 4.1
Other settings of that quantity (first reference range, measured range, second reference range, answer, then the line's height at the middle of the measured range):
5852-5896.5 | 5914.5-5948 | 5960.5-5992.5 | -1.7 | 9.12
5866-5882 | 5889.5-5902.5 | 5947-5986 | 1.8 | 9.26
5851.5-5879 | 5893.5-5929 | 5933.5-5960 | 2.2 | 9.63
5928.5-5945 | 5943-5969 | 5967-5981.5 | -1.0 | 9.37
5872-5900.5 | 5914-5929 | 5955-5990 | -1.3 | 8.75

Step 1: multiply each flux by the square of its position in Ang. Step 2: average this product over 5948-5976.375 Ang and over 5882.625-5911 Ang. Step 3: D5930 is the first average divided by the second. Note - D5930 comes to 1.2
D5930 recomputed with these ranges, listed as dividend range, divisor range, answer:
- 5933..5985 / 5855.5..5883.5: 1.03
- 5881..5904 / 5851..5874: 0.86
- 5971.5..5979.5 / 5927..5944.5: 0.96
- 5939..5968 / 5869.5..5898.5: 1.16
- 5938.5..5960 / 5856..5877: 1.05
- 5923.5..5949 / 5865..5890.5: 1.07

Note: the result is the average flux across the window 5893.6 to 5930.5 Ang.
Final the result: 9.01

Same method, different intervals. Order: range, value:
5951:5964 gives 9.6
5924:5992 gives 9.33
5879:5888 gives 8.65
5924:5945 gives 9.31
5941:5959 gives 9.86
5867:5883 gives 9.15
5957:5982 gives 9.3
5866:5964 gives 9.17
